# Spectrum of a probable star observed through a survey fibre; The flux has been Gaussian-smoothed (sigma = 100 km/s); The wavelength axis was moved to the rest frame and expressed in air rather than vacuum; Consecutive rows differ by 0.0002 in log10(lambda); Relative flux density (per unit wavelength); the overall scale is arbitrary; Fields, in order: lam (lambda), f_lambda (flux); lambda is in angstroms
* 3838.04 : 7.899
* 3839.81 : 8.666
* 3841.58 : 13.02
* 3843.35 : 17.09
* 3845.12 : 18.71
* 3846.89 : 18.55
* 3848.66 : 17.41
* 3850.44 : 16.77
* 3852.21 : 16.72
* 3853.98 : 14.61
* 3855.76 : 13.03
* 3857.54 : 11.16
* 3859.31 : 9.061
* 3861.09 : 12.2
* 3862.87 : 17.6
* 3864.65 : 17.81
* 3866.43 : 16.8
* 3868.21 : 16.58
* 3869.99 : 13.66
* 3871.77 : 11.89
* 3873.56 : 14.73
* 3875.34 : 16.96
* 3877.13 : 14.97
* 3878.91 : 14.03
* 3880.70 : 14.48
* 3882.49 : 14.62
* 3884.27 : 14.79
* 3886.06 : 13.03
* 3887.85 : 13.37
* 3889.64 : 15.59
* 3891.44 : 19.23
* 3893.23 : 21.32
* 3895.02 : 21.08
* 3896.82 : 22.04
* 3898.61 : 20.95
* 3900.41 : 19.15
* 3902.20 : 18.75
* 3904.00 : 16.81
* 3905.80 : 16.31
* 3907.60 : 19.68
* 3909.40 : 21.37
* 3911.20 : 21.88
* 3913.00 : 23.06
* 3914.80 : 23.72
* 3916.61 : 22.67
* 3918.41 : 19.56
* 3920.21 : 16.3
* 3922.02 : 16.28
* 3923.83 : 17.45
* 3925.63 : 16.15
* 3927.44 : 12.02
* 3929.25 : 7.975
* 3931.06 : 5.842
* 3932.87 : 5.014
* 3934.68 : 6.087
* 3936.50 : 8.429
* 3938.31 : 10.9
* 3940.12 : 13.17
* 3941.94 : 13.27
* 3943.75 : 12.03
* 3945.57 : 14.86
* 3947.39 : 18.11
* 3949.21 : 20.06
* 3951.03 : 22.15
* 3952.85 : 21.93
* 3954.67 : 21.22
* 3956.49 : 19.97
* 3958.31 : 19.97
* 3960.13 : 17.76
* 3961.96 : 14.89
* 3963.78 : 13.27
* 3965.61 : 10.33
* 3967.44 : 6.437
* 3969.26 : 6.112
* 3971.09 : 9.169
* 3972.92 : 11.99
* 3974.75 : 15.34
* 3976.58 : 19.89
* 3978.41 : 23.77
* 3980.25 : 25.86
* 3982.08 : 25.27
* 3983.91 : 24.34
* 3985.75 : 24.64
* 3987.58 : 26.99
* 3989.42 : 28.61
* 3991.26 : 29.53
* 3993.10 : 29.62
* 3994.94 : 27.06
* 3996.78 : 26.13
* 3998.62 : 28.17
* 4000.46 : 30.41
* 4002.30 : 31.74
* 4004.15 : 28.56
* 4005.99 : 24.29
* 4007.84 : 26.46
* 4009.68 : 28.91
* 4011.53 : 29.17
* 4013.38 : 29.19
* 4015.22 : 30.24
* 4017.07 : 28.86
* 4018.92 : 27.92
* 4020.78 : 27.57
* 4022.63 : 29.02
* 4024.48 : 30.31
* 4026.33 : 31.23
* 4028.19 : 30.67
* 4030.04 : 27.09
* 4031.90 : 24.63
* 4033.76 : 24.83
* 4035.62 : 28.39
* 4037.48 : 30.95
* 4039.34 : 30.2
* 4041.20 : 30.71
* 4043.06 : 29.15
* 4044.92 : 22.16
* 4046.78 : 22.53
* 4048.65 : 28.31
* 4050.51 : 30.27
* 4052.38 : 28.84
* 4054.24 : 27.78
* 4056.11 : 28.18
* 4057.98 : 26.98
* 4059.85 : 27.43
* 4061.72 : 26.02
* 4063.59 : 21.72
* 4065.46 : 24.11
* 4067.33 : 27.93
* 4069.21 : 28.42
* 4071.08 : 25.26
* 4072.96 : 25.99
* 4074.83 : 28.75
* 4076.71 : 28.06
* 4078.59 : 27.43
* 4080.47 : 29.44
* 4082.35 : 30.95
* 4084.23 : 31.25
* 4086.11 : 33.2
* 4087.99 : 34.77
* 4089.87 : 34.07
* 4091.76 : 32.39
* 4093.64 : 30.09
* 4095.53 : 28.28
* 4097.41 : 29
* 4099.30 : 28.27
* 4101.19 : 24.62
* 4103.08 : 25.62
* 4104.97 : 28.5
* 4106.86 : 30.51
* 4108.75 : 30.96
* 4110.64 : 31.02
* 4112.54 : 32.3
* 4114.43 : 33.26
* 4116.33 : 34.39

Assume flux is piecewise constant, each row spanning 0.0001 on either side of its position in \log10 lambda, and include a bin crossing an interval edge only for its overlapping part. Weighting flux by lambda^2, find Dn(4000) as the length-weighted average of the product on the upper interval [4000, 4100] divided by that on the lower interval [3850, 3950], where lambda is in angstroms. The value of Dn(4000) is 1.97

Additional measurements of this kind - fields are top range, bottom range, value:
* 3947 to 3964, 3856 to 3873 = 1.43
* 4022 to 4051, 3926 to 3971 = 2.20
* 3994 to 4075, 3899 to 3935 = 1.78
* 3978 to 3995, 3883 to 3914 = 1.49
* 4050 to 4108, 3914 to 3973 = 2.12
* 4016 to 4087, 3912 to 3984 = 1.87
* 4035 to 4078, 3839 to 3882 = 2.03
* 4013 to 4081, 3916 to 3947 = 2.29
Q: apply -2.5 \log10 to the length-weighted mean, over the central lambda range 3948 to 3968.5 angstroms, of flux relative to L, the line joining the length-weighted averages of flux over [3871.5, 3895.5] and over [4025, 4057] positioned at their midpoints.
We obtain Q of 0.25 mag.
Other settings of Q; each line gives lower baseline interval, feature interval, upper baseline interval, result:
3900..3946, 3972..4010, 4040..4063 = -0.18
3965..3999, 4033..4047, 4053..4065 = -0.11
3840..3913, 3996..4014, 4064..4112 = -0.17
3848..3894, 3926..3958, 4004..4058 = 0.46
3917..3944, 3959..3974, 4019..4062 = 0.45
